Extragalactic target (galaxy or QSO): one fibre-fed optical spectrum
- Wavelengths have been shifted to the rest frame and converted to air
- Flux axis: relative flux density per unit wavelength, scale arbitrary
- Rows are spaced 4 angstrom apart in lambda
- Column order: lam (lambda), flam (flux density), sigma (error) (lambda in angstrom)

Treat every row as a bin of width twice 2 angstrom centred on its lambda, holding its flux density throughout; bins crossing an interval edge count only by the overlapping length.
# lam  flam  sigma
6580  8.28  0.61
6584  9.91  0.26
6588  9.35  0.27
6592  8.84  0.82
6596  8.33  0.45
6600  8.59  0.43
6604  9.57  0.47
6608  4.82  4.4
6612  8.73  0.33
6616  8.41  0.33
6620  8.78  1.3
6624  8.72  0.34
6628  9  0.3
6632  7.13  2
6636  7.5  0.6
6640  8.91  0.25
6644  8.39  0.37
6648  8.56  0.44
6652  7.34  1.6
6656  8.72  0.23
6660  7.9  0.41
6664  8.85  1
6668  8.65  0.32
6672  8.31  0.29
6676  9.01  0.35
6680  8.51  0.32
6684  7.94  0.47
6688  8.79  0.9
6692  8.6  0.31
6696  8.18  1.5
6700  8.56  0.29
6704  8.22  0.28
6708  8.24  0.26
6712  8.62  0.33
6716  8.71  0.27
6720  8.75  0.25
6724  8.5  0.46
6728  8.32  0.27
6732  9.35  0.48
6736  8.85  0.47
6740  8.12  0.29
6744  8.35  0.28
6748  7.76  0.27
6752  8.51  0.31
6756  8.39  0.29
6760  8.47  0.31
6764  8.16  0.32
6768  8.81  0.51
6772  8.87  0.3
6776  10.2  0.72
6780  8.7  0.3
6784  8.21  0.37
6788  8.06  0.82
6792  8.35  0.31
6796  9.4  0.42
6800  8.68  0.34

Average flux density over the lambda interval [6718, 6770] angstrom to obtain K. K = 8.49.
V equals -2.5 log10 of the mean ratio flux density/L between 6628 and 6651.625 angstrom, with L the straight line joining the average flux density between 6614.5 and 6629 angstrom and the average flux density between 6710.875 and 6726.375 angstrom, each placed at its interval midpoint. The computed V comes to 0.08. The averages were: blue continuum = 8.72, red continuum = 8.64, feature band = 8.12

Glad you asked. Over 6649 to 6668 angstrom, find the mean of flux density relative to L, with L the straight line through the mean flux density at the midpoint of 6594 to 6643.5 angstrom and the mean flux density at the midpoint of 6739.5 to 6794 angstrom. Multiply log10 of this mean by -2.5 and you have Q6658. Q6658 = 0.00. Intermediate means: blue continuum 8.21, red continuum 8.51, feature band 8.27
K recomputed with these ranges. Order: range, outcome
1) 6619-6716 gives 8.4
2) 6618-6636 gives 8.31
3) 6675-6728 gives 8.49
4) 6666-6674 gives 8.48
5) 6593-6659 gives 8.22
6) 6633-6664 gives 8.2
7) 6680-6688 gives 8.29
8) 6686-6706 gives 8.47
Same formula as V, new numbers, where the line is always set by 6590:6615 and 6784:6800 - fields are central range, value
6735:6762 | 0.02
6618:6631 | -0.06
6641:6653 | 0.00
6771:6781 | -0.10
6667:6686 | -0.02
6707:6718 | -0.02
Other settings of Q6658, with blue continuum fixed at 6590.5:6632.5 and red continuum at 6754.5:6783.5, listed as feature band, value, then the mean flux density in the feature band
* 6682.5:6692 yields 0.01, 8.44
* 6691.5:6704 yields 0.02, 8.39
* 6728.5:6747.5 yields 0.01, 8.57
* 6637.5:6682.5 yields 0.00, 8.45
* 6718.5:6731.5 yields 0.00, 8.61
